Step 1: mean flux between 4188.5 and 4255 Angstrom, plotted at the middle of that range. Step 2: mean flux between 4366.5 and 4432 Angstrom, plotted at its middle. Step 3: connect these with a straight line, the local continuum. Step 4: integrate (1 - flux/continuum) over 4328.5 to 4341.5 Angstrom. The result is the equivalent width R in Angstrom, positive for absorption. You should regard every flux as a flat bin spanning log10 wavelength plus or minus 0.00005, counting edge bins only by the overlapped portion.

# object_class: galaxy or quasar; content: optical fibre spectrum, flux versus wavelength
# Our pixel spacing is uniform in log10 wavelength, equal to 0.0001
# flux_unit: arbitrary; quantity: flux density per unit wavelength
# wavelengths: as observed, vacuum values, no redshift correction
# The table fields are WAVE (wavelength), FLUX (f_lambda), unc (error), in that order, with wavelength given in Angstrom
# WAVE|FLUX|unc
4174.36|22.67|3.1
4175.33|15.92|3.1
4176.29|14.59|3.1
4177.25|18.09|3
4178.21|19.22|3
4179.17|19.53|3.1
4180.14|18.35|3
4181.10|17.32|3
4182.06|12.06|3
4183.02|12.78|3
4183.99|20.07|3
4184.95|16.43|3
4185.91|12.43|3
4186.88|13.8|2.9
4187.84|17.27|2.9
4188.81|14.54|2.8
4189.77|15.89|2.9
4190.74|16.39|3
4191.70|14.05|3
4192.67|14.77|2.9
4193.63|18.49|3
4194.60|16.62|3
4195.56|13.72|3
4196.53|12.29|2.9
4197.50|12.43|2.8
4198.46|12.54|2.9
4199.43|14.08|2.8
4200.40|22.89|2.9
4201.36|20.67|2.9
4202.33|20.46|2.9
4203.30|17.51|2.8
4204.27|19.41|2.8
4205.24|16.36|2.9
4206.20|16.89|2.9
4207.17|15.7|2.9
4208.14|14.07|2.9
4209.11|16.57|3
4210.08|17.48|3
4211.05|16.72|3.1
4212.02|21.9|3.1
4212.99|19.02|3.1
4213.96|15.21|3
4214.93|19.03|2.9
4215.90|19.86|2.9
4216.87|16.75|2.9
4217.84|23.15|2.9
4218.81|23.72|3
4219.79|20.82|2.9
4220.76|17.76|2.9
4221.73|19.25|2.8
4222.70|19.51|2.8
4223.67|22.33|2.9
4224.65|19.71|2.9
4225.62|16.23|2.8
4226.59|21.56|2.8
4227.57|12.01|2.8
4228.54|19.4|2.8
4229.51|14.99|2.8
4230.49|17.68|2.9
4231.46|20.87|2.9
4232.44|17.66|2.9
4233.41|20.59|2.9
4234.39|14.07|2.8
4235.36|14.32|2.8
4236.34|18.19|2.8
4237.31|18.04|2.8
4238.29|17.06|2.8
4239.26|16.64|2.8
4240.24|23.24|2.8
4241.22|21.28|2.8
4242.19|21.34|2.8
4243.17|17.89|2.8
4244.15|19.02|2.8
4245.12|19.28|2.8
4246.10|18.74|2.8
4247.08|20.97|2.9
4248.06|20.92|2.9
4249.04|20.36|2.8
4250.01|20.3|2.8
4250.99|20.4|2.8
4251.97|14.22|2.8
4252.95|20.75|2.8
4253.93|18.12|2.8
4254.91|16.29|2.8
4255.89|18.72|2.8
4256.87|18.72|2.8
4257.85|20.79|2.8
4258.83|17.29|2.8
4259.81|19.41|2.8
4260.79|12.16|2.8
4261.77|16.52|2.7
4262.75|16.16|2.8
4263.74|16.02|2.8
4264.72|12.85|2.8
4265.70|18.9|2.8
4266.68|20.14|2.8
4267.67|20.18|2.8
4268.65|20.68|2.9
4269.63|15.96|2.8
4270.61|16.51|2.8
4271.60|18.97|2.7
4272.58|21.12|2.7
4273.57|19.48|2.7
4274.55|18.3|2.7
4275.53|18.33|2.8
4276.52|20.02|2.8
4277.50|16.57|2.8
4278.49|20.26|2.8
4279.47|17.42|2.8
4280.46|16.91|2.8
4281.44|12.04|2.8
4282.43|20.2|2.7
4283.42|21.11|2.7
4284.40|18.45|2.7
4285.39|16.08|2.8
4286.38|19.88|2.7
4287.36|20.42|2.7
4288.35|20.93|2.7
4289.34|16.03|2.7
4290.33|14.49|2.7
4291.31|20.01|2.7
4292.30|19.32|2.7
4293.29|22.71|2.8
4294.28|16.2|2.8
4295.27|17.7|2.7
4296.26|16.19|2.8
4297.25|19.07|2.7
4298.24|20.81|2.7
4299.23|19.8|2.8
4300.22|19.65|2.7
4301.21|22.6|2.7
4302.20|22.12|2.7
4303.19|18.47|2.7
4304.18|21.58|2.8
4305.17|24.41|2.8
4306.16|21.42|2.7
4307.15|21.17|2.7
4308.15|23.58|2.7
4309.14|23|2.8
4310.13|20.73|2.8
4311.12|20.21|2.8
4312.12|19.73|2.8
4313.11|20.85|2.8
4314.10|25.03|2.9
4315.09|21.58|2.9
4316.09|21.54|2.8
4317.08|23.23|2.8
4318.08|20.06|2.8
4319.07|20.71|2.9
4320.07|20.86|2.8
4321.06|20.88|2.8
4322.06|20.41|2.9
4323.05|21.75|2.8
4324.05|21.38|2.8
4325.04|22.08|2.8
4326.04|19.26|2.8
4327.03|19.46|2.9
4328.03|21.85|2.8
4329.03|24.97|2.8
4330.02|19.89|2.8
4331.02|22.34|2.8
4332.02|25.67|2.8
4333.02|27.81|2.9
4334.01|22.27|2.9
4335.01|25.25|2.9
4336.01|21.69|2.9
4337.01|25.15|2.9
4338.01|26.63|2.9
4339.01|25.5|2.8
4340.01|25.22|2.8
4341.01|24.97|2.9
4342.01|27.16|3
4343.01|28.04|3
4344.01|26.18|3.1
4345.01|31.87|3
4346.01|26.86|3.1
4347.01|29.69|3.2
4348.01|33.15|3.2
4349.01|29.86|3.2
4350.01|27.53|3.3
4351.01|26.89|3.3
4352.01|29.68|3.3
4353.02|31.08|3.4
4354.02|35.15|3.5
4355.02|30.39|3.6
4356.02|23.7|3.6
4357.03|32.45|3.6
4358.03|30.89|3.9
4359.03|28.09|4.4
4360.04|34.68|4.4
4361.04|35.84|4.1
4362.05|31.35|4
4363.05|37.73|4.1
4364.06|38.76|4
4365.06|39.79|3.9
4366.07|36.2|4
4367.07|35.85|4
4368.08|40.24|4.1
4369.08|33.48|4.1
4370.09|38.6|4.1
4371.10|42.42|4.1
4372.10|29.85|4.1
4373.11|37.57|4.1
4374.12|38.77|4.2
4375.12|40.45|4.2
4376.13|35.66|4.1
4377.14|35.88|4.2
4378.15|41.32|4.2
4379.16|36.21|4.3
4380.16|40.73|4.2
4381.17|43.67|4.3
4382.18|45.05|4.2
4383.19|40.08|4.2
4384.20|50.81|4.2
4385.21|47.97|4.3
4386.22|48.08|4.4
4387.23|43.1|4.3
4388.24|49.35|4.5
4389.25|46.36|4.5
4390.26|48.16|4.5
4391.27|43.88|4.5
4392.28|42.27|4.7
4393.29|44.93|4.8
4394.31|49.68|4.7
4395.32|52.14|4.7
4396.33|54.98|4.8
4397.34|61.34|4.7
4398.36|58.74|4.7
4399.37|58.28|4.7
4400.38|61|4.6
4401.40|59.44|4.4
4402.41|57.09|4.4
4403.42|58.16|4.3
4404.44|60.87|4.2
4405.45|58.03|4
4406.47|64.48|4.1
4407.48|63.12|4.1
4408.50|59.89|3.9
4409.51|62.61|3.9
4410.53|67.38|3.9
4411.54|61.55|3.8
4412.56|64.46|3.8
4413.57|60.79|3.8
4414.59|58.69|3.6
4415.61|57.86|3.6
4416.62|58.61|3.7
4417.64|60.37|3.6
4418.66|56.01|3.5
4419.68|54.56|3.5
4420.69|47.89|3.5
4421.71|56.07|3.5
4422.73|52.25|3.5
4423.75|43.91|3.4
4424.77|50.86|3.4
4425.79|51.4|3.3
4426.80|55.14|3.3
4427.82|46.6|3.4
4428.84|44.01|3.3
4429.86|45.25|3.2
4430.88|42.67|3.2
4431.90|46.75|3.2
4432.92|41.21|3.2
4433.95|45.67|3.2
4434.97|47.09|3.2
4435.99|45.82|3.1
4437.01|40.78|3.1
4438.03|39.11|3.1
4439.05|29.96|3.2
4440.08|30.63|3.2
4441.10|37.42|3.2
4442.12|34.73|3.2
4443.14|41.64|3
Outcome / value 4.7 Angstrom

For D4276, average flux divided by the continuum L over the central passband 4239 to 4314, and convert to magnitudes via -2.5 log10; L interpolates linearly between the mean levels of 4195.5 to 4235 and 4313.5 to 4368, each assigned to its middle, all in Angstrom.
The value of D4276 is 0.17 mag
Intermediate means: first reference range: 17.9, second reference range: 27.1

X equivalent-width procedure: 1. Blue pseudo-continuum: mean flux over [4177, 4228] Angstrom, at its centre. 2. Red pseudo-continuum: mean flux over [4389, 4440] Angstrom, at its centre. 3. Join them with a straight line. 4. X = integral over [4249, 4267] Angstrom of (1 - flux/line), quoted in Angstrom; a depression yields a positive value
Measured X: 6.0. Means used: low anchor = 17.3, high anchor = 52.6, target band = 17.7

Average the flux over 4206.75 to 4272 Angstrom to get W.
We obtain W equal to 18.4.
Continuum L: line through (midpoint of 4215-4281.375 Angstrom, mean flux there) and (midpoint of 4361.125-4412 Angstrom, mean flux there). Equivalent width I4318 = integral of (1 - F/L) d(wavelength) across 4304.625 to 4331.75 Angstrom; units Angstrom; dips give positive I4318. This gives 9.4 Angstrom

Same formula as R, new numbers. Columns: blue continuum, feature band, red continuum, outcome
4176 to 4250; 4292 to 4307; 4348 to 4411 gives 5.3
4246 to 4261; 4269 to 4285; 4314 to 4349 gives 1.7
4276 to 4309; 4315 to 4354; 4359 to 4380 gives 5.7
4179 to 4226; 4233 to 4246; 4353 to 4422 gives 2.6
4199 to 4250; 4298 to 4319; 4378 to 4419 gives 8.3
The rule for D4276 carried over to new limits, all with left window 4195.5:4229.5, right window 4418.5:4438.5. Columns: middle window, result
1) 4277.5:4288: 0.45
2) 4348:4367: 0.17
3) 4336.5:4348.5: 0.28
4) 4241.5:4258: 0.19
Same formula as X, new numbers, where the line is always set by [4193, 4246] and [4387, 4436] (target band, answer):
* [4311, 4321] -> 4.0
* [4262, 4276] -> 4.7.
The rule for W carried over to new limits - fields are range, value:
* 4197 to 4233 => 18.2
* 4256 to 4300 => 18.2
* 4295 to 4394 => 29.8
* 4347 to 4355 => 30.4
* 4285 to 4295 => 18.6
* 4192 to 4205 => 16.6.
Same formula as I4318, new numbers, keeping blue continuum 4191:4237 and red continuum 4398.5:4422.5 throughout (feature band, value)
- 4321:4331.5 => 5.1 Angstrom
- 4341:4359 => 6.7 Angstrom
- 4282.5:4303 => 9.0 Angstrom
